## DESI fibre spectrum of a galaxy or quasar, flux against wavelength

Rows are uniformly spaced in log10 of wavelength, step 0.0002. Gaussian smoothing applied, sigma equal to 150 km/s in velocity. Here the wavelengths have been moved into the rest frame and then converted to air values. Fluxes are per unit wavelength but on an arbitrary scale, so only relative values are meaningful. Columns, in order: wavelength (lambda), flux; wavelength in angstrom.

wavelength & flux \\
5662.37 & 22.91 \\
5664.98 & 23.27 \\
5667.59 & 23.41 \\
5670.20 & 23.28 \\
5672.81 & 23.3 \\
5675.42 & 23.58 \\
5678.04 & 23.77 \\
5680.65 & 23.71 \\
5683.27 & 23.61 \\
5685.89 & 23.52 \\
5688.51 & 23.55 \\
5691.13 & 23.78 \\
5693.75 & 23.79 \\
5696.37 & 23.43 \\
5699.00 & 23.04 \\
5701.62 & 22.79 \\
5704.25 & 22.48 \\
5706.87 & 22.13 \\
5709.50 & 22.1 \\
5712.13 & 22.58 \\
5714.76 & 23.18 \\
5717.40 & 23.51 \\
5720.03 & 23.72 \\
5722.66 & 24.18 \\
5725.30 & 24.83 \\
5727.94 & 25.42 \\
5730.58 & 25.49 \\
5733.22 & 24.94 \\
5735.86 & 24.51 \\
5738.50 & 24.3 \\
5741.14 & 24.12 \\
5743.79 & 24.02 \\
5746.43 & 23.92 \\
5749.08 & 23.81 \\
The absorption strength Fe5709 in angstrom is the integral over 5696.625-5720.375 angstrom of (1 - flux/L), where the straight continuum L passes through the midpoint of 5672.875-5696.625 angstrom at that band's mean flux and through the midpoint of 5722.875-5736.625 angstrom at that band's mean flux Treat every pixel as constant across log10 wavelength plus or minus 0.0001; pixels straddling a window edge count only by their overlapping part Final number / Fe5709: 1.5 angstrom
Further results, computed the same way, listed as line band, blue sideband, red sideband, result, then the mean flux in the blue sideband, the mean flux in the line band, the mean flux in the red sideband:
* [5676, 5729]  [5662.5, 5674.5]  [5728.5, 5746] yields 1.1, 23.3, 23.4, 24.6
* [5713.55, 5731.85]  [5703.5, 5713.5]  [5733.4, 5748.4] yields -0.9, 22.3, 24.3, 24.2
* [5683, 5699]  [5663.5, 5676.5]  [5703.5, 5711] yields -0.6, 23.4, 23.6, 22.2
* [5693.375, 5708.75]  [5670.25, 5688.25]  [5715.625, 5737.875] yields 0.7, 23.6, 22.9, 24.5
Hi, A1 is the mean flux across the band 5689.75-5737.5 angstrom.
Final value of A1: 23.7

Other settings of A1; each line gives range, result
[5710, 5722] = 23.2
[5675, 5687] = 23.6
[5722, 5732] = 25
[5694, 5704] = 23.1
